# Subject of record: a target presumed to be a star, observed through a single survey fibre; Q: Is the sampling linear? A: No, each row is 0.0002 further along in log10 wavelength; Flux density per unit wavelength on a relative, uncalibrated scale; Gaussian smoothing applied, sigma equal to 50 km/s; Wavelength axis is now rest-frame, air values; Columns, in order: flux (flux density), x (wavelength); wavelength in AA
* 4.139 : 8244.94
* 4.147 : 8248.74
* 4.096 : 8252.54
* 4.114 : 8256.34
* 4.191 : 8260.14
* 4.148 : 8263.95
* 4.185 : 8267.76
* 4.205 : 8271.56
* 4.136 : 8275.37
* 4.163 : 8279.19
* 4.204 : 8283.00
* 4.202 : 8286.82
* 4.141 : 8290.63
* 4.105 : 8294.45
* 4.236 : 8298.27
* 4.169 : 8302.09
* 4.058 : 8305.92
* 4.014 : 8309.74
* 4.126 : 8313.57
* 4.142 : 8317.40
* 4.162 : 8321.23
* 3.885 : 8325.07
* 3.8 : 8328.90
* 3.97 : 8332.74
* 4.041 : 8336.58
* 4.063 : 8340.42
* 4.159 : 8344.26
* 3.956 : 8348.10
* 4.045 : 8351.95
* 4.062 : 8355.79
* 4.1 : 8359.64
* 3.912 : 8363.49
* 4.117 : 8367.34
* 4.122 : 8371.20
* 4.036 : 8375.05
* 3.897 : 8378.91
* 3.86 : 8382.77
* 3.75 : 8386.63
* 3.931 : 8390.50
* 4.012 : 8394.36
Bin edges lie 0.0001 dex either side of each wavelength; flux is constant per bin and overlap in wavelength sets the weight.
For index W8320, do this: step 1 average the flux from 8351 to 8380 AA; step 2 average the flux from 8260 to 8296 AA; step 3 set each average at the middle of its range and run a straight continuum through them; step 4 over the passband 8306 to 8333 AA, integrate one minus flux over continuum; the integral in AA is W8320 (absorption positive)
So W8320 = 0.6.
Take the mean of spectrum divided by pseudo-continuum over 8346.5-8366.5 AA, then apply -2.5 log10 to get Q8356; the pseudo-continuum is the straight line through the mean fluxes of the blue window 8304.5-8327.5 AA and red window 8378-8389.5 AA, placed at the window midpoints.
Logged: -0.027 mag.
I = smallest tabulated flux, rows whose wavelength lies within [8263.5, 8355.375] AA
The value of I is 3.8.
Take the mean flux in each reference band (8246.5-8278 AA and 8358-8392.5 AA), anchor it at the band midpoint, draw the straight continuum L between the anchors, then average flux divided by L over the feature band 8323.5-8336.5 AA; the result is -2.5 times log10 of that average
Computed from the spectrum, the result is 0.04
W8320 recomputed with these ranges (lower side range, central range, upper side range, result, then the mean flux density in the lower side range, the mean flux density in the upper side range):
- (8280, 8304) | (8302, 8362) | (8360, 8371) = 0.9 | 4.18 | 4.04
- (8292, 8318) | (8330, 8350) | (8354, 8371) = 0.3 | 4.12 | 4.05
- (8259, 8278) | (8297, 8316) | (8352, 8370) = 0.0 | 4.17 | 4.05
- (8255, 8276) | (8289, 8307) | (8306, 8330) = -0.3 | 4.17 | 4.03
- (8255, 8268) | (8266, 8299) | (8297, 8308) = -0.2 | 4.16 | 4.15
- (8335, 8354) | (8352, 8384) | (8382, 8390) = -0.8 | 4.05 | 3.82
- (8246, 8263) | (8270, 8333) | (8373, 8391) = -0.9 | 4.14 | 3.89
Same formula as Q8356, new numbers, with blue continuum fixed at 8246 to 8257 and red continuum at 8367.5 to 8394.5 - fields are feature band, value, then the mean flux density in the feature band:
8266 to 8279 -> -0.02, 4.17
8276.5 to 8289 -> -0.03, 4.18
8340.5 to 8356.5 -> -0.02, 4.06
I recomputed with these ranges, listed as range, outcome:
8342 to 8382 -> 3.897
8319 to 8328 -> 3.885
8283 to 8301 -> 4.105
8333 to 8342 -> 4.041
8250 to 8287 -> 4.096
